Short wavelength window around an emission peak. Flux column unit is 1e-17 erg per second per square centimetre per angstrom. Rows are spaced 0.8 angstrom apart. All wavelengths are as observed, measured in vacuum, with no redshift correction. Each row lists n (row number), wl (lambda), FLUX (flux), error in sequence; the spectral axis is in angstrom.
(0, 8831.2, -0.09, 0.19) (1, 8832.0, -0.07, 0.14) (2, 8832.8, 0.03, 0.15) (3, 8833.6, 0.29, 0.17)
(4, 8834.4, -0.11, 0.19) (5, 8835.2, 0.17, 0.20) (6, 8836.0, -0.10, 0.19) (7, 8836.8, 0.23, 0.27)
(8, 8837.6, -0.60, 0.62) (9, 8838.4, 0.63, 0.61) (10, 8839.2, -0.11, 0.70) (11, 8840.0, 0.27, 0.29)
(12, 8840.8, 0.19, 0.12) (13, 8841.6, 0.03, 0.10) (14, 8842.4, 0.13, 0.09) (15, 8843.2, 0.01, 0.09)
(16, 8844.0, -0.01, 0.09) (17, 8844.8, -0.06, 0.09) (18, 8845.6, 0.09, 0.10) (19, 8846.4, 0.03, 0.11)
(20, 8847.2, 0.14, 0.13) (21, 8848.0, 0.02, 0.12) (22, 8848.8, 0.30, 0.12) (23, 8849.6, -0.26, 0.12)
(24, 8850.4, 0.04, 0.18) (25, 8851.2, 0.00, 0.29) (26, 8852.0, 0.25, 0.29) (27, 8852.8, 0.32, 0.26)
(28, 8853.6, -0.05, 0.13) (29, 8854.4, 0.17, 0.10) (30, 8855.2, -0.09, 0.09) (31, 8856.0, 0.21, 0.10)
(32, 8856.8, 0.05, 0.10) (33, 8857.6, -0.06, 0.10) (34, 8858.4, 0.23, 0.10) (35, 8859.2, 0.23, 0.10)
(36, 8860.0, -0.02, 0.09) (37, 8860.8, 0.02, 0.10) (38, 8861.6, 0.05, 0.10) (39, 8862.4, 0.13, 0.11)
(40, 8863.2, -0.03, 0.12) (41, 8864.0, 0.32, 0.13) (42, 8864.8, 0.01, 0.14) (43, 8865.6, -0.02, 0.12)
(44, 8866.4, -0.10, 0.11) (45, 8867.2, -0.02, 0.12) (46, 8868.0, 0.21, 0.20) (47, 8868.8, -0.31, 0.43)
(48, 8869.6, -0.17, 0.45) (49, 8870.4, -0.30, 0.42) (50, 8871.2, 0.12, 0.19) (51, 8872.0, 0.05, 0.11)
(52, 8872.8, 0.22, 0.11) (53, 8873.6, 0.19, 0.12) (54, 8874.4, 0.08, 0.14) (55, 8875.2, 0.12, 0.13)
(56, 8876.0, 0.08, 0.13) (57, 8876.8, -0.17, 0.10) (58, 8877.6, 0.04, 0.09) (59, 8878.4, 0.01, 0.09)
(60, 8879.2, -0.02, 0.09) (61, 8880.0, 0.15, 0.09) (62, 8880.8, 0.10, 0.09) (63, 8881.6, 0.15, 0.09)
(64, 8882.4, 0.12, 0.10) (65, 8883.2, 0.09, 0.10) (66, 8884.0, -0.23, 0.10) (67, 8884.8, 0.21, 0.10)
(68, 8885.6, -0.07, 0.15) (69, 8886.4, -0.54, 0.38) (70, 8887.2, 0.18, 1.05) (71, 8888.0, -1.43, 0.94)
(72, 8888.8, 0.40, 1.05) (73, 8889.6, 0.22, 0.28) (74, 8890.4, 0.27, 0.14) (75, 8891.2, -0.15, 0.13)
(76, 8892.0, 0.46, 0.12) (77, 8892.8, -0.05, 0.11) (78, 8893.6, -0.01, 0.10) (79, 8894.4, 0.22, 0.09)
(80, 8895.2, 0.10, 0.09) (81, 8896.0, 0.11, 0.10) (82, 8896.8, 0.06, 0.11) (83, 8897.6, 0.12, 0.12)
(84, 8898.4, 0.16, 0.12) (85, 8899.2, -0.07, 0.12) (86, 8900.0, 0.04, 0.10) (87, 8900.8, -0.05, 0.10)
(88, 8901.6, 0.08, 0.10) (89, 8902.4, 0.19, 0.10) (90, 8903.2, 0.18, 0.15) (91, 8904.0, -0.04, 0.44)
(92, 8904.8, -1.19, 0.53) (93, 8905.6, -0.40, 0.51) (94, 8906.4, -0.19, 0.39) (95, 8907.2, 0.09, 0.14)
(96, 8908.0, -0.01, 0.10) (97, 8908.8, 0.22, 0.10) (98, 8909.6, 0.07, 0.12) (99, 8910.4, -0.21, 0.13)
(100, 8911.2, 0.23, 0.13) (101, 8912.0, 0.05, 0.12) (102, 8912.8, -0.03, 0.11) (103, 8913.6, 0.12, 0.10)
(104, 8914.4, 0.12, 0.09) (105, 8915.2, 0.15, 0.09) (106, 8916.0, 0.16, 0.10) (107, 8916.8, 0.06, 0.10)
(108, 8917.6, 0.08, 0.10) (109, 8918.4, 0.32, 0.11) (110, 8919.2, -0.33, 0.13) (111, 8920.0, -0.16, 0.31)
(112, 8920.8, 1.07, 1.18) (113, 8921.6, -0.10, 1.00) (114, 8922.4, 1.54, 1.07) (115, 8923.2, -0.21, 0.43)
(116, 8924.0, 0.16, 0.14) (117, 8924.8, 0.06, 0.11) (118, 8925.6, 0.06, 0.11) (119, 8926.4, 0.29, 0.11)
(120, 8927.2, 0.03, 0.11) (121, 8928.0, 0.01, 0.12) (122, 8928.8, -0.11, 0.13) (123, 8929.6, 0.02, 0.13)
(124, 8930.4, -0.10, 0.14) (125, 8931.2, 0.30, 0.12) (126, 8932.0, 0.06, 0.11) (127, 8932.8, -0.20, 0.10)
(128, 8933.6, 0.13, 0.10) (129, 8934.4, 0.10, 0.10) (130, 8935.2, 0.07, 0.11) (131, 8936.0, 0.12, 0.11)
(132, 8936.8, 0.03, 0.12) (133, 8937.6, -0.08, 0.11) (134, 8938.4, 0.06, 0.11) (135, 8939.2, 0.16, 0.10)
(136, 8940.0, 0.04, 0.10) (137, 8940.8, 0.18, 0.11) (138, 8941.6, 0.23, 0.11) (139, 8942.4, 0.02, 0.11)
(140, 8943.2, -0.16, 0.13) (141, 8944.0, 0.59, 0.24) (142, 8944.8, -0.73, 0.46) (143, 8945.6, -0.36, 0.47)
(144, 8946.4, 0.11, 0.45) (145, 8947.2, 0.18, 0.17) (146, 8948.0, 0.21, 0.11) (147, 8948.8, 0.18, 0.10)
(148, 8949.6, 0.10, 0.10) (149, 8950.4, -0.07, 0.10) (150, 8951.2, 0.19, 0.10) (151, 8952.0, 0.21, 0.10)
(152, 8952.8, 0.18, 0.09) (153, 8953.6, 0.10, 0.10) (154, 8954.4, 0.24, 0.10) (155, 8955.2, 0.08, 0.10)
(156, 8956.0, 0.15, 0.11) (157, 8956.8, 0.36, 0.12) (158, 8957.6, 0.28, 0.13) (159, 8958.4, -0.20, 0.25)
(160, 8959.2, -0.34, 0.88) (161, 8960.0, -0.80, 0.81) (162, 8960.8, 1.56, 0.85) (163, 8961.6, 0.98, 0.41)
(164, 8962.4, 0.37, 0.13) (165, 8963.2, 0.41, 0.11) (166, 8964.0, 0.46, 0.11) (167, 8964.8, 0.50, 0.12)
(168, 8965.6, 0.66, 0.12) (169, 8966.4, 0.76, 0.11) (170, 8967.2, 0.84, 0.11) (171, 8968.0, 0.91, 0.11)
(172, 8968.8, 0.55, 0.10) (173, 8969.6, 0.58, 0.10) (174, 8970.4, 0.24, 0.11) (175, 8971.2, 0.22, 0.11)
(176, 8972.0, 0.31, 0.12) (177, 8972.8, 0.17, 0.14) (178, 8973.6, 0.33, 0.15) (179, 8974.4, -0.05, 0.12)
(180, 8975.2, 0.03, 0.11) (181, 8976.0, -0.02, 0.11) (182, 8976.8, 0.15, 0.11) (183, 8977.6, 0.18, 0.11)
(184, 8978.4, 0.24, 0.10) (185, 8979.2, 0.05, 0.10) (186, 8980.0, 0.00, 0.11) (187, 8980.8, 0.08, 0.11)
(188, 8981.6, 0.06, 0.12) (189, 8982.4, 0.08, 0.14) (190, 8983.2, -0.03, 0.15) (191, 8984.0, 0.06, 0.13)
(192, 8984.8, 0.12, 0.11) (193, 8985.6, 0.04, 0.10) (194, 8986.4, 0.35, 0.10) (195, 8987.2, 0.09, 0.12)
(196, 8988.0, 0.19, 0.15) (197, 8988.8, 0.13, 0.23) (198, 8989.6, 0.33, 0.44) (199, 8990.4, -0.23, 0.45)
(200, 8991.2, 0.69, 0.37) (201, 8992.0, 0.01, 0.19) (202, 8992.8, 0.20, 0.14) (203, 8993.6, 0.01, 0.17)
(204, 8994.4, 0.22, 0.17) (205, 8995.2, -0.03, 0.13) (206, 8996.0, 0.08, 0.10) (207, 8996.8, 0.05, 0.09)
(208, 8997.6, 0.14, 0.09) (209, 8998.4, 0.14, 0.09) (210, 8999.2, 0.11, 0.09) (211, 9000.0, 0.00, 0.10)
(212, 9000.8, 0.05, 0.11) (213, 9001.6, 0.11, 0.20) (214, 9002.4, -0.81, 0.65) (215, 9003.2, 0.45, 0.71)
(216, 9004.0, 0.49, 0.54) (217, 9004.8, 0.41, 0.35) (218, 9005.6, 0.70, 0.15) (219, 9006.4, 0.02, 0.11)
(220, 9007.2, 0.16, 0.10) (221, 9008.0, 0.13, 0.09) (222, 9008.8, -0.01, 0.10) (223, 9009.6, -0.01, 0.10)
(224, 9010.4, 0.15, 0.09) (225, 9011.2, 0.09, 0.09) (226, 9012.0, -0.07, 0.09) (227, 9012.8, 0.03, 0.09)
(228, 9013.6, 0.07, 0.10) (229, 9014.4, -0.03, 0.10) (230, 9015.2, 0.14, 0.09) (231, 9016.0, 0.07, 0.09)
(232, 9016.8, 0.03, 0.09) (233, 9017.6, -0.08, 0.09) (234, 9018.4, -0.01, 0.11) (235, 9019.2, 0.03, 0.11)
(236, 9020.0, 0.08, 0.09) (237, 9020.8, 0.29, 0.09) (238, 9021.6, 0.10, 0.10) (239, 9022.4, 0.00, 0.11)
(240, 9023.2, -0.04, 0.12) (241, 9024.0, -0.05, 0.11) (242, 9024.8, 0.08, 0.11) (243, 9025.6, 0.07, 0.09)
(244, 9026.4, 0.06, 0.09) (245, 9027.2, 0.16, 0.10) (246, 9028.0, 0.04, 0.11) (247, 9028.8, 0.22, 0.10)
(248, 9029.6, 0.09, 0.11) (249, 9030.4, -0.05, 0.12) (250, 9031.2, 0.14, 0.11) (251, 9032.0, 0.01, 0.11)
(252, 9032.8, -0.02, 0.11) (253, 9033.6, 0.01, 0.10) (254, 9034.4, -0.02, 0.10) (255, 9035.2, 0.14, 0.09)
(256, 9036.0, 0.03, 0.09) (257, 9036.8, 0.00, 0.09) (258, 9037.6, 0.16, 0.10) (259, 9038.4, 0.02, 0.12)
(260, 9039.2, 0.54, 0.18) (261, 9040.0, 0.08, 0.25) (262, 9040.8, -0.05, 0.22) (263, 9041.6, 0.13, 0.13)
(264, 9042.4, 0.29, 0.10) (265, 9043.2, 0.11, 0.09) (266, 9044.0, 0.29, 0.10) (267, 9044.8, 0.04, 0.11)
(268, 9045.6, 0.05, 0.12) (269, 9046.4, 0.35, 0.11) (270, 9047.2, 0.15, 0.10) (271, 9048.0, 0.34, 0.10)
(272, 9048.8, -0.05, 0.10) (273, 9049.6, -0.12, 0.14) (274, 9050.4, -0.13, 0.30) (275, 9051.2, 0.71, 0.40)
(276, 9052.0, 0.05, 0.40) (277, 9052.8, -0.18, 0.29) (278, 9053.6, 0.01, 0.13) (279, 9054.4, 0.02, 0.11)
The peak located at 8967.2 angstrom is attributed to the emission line [O II]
